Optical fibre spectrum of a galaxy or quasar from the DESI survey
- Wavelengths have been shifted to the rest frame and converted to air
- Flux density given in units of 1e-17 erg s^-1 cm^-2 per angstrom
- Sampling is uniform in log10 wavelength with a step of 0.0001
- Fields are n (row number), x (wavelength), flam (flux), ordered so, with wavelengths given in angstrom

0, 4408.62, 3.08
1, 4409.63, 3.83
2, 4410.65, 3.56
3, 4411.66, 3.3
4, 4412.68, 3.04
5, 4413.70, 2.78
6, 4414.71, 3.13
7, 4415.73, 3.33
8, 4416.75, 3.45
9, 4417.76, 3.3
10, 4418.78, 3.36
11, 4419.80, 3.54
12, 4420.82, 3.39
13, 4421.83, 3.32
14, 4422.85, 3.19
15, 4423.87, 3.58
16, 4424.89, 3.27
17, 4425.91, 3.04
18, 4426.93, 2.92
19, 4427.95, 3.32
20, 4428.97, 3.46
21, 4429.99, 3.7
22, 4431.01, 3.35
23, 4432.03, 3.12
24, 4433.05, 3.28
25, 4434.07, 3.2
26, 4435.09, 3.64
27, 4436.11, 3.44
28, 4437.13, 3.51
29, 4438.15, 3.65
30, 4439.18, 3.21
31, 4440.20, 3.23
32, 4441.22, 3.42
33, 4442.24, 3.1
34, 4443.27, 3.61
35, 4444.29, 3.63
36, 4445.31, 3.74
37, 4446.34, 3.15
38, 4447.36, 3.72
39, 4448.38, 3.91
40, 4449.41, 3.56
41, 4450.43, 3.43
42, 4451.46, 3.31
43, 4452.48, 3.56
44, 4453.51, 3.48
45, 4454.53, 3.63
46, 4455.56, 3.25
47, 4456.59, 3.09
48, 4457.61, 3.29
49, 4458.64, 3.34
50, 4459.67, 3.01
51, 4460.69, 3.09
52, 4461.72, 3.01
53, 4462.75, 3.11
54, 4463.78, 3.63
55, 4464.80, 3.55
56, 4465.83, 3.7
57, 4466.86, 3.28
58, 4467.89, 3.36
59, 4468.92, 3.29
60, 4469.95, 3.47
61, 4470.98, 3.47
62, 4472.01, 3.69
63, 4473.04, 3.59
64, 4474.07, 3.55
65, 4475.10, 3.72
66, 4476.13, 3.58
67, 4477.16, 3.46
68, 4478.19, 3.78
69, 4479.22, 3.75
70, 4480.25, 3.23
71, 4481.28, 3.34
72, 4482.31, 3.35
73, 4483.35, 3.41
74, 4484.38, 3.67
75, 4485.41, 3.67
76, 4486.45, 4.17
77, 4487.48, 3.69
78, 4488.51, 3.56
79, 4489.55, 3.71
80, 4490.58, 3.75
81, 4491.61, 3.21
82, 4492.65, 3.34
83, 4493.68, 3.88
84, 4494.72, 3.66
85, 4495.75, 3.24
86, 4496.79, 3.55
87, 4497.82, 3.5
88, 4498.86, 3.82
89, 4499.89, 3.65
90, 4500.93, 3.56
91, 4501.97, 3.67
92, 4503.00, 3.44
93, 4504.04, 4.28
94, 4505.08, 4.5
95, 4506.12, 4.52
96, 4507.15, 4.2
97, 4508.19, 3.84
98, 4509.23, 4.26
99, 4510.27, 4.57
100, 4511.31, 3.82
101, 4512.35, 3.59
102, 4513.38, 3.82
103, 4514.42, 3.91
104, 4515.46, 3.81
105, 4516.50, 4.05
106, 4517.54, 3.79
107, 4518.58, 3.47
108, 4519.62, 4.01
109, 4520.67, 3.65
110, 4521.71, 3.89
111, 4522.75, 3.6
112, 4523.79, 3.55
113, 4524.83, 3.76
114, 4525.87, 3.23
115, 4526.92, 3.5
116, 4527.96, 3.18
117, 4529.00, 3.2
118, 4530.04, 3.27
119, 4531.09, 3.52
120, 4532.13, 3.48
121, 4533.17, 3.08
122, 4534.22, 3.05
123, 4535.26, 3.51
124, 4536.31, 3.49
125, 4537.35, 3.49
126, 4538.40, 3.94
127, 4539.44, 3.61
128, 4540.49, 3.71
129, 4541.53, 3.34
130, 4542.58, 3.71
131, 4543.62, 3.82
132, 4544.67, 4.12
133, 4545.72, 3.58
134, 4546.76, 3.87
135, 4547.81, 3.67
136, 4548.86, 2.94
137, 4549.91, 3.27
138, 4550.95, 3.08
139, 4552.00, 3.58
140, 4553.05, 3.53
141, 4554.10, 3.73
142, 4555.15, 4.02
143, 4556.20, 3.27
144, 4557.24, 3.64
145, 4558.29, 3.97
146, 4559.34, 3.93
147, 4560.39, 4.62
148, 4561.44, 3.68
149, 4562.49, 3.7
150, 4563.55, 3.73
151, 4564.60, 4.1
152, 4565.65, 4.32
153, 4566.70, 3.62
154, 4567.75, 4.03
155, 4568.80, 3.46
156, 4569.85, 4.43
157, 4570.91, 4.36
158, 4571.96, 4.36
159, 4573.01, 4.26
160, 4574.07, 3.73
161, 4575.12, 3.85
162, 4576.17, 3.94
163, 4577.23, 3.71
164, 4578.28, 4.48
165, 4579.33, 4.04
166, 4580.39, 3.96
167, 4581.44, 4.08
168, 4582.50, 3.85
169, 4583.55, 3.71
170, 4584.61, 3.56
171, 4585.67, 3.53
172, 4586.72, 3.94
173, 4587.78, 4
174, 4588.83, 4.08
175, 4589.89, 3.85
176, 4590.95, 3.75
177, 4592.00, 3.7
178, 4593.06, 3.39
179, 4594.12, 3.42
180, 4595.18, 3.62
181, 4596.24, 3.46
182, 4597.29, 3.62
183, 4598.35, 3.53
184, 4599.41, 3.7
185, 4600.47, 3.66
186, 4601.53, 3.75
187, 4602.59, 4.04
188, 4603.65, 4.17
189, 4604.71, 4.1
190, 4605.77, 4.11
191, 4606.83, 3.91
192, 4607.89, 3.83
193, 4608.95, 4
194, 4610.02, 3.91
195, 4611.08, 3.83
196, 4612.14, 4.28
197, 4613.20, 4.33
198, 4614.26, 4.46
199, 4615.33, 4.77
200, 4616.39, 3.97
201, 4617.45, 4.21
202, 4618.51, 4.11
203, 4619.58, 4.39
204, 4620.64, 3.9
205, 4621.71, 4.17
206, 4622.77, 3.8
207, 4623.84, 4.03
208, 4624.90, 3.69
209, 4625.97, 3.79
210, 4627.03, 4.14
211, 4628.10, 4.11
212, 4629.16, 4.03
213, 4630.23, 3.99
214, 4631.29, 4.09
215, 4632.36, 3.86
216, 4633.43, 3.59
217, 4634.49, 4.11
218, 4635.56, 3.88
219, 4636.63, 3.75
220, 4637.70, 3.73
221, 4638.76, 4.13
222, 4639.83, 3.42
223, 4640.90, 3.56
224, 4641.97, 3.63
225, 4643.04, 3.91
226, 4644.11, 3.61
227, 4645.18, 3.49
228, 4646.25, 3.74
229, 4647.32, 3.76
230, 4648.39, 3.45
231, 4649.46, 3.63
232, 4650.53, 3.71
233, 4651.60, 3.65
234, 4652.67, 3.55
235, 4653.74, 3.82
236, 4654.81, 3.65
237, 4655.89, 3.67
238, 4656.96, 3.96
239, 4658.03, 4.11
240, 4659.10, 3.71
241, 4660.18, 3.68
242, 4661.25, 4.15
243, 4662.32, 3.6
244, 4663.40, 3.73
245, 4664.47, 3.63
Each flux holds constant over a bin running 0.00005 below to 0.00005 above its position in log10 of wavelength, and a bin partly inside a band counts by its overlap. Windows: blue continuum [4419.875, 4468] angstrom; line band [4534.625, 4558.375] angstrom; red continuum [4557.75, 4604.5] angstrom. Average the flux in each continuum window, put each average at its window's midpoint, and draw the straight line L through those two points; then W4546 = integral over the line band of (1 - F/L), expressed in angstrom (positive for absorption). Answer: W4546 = 1.0 angstrom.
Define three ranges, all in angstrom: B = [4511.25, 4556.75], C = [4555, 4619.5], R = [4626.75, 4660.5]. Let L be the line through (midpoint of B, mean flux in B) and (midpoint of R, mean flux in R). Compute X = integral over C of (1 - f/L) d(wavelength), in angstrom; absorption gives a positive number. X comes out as -4.4 angstrom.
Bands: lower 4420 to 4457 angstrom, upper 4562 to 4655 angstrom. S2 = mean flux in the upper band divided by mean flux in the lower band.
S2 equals 1.1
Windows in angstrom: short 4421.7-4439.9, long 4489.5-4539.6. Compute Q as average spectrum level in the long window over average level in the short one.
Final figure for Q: 1.10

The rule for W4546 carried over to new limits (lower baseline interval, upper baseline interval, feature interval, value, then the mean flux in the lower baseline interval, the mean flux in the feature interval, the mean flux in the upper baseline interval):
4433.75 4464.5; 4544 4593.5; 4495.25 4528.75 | -1.5 angstrom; 3.4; 3.78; 3.83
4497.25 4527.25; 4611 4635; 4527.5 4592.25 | 3.3 angstrom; 3.84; 3.74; 4.08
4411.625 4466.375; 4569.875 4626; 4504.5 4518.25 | -1.6 angstrom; 3.36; 4.05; 3.94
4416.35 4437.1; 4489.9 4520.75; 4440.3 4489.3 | 1.3 angstrom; 3.35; 3.48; 3.81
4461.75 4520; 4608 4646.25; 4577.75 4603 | 0.7 angstrom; 3.68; 3.78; 3.96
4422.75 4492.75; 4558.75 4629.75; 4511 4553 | 1.6 angstrom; 3.44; 3.57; 3.95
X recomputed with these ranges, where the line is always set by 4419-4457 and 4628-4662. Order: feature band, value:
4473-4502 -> -0.8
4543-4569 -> -0.8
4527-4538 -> 0.7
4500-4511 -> -1.7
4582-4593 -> -0.3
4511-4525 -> -0.8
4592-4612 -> -0.5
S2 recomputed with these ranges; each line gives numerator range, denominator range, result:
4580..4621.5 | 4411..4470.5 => 1.16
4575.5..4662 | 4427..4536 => 1.09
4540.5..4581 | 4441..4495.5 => 1.10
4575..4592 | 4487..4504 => 1.08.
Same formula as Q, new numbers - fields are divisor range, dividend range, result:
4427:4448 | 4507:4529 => 1.10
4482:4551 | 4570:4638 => 1.08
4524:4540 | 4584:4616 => 1.13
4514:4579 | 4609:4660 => 1.05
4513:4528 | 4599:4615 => 1.09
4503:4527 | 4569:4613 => 1.00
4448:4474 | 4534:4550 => 1.05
